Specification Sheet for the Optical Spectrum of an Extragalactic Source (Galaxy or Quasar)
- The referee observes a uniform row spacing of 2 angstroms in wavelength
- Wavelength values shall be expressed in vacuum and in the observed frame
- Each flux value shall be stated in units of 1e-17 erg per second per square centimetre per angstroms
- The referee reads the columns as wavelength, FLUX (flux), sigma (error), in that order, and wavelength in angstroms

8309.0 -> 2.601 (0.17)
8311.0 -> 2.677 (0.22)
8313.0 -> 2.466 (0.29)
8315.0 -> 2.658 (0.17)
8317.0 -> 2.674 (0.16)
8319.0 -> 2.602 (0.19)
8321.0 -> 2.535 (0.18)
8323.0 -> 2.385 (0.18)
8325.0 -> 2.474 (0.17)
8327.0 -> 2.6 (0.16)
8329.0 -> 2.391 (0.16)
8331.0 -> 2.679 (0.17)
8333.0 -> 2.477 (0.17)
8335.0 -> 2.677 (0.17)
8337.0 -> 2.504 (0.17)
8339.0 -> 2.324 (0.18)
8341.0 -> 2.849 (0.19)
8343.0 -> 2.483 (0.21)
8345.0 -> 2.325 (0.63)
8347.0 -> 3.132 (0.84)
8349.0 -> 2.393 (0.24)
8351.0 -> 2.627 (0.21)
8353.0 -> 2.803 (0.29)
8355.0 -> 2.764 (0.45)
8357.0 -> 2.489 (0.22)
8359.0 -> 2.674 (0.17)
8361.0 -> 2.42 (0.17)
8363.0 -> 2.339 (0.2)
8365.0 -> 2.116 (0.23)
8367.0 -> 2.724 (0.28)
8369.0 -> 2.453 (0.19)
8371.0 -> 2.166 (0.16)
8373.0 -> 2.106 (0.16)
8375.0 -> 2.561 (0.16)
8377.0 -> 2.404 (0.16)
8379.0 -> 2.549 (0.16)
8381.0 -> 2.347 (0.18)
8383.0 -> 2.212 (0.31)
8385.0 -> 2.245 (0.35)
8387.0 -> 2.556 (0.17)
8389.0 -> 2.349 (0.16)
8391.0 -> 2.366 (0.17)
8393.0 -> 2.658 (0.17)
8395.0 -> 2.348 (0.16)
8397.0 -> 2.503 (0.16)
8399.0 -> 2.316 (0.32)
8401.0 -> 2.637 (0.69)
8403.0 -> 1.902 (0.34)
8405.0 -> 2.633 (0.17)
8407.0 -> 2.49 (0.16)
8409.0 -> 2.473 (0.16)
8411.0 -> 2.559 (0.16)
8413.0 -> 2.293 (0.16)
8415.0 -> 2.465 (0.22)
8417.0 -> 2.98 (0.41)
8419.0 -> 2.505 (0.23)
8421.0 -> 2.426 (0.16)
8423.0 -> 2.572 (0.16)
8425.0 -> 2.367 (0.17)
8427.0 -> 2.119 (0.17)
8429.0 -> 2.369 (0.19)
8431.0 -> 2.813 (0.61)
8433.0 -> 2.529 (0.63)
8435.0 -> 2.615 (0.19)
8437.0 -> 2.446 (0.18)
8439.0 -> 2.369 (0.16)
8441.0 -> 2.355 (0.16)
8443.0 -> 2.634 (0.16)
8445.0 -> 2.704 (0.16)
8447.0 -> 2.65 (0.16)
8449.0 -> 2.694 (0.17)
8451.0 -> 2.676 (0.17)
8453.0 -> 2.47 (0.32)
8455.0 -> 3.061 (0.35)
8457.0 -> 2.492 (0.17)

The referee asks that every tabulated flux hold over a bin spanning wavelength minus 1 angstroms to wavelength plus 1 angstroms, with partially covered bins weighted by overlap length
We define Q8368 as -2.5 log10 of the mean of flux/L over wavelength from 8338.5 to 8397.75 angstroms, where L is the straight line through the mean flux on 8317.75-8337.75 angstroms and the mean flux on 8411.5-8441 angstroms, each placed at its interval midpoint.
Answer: 0.017 mag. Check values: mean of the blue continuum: 2.53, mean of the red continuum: 2.49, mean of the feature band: 2.48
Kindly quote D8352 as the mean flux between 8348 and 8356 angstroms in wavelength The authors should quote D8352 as 2.65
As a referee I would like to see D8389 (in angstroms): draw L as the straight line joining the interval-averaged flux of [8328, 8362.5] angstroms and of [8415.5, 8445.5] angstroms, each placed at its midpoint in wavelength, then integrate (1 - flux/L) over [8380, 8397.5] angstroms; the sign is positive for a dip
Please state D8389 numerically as 1.1 angstroms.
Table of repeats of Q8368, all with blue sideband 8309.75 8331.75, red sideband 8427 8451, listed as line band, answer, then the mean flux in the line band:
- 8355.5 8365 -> 0.04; 2.46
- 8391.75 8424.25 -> 0.03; 2.48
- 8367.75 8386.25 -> 0.09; 2.35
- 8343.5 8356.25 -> -0.04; 2.66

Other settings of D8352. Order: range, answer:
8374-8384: 2.41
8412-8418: 2.58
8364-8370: 2.43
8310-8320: 2.62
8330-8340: 2.53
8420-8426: 2.46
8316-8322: 2.6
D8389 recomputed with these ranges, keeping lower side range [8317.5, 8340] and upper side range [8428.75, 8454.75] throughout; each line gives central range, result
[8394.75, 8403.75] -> 0.7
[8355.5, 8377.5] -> 1.1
